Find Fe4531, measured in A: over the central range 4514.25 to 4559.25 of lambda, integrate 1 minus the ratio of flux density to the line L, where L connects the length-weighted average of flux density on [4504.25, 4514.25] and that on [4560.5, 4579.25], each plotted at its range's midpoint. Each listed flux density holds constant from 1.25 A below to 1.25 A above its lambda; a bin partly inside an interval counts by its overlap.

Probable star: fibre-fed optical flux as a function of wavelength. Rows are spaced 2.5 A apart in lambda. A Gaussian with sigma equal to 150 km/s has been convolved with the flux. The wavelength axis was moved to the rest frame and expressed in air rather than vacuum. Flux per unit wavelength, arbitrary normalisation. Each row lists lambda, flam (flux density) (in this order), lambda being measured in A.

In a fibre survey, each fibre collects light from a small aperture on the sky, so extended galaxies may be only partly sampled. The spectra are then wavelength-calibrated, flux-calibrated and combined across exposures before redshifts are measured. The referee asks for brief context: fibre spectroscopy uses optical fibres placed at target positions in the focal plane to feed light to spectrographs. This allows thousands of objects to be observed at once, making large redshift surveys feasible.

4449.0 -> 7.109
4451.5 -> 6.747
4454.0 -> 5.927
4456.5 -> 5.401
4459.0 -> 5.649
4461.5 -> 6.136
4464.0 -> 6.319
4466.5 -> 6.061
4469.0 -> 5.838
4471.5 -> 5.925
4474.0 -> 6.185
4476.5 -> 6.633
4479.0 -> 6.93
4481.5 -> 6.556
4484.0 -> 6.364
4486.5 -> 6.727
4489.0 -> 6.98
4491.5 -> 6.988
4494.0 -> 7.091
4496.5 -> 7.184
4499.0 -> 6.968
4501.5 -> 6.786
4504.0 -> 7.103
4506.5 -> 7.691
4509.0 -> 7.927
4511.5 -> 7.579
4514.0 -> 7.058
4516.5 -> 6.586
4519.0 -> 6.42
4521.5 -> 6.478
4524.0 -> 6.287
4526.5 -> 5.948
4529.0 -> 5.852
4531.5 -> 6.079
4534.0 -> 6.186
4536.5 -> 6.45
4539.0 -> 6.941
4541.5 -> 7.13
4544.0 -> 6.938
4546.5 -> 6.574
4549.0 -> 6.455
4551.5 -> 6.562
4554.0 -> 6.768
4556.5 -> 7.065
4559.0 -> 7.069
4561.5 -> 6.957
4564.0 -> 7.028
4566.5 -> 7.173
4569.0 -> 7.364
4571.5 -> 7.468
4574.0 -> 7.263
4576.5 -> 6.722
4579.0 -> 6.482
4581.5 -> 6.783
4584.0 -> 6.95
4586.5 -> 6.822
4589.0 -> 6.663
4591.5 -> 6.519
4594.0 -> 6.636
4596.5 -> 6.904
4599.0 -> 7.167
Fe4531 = 4.92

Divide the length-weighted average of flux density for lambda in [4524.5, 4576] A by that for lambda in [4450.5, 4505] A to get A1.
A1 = 1.04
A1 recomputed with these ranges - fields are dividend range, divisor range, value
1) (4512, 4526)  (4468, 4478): 1.07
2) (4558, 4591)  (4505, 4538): 1.05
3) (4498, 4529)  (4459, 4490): 1.08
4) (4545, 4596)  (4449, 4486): 1.10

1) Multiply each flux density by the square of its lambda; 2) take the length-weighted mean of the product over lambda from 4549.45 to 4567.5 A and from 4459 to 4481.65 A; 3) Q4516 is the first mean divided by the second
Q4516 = 1.2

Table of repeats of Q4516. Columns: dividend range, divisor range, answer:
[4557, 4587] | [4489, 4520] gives 1.02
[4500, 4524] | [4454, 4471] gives 1.22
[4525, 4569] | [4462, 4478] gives 1.12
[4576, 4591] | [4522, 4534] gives 1.13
